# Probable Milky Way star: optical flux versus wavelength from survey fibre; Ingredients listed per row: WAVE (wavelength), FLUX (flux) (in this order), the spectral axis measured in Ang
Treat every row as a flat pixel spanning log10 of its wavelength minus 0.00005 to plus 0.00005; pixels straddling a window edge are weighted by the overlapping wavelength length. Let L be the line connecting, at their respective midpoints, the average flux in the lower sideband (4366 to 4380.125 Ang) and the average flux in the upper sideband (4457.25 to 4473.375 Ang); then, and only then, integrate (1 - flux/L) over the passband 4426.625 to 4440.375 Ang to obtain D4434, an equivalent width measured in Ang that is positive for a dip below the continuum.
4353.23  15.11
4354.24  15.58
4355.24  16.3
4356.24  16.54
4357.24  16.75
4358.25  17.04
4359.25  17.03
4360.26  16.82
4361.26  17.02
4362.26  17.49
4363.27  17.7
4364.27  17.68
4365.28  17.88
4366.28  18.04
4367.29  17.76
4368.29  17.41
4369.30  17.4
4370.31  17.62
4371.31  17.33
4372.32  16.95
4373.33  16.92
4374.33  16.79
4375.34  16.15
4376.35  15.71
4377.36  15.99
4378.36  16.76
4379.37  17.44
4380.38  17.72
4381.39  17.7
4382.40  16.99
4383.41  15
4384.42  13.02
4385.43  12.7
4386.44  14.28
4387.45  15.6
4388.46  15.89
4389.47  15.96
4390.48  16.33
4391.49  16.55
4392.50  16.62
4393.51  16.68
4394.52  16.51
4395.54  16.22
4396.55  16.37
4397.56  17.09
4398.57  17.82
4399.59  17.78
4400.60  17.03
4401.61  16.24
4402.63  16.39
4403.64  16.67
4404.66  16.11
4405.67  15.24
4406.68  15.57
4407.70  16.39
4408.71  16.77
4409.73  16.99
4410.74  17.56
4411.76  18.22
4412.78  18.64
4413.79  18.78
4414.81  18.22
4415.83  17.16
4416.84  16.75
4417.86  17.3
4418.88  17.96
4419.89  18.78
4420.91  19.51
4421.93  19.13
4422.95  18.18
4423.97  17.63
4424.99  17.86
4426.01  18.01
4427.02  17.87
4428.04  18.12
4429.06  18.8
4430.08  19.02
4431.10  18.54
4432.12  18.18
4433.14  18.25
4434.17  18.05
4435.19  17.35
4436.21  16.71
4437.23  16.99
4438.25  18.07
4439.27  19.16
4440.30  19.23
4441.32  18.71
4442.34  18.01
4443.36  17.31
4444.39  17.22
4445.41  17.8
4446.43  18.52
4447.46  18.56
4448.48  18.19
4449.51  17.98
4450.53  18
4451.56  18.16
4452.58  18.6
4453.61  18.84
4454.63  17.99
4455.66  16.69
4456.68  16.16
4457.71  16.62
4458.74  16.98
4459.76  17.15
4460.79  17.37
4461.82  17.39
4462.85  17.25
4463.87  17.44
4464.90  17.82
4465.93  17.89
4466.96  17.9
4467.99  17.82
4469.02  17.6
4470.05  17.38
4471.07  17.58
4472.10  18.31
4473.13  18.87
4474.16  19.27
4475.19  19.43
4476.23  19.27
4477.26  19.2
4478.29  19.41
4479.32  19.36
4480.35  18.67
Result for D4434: -0.60 Ang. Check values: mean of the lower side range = 17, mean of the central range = 18.1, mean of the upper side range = 17.6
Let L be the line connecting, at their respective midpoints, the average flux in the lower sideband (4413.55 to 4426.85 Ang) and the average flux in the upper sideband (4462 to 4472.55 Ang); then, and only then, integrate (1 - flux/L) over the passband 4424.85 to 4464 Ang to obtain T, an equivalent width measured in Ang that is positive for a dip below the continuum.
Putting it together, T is 0.01 Ang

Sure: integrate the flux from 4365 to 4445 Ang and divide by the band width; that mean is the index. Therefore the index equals 17.2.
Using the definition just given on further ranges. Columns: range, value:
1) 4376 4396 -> 16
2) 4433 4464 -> 17.8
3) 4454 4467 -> 17.3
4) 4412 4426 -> 18.1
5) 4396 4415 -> 17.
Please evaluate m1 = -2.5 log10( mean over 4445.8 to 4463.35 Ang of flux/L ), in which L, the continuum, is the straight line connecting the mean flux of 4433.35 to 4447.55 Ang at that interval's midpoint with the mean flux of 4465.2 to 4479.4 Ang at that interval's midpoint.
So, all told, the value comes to 0.031 mag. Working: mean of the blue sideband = 18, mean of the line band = 17.7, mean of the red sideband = 18.5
